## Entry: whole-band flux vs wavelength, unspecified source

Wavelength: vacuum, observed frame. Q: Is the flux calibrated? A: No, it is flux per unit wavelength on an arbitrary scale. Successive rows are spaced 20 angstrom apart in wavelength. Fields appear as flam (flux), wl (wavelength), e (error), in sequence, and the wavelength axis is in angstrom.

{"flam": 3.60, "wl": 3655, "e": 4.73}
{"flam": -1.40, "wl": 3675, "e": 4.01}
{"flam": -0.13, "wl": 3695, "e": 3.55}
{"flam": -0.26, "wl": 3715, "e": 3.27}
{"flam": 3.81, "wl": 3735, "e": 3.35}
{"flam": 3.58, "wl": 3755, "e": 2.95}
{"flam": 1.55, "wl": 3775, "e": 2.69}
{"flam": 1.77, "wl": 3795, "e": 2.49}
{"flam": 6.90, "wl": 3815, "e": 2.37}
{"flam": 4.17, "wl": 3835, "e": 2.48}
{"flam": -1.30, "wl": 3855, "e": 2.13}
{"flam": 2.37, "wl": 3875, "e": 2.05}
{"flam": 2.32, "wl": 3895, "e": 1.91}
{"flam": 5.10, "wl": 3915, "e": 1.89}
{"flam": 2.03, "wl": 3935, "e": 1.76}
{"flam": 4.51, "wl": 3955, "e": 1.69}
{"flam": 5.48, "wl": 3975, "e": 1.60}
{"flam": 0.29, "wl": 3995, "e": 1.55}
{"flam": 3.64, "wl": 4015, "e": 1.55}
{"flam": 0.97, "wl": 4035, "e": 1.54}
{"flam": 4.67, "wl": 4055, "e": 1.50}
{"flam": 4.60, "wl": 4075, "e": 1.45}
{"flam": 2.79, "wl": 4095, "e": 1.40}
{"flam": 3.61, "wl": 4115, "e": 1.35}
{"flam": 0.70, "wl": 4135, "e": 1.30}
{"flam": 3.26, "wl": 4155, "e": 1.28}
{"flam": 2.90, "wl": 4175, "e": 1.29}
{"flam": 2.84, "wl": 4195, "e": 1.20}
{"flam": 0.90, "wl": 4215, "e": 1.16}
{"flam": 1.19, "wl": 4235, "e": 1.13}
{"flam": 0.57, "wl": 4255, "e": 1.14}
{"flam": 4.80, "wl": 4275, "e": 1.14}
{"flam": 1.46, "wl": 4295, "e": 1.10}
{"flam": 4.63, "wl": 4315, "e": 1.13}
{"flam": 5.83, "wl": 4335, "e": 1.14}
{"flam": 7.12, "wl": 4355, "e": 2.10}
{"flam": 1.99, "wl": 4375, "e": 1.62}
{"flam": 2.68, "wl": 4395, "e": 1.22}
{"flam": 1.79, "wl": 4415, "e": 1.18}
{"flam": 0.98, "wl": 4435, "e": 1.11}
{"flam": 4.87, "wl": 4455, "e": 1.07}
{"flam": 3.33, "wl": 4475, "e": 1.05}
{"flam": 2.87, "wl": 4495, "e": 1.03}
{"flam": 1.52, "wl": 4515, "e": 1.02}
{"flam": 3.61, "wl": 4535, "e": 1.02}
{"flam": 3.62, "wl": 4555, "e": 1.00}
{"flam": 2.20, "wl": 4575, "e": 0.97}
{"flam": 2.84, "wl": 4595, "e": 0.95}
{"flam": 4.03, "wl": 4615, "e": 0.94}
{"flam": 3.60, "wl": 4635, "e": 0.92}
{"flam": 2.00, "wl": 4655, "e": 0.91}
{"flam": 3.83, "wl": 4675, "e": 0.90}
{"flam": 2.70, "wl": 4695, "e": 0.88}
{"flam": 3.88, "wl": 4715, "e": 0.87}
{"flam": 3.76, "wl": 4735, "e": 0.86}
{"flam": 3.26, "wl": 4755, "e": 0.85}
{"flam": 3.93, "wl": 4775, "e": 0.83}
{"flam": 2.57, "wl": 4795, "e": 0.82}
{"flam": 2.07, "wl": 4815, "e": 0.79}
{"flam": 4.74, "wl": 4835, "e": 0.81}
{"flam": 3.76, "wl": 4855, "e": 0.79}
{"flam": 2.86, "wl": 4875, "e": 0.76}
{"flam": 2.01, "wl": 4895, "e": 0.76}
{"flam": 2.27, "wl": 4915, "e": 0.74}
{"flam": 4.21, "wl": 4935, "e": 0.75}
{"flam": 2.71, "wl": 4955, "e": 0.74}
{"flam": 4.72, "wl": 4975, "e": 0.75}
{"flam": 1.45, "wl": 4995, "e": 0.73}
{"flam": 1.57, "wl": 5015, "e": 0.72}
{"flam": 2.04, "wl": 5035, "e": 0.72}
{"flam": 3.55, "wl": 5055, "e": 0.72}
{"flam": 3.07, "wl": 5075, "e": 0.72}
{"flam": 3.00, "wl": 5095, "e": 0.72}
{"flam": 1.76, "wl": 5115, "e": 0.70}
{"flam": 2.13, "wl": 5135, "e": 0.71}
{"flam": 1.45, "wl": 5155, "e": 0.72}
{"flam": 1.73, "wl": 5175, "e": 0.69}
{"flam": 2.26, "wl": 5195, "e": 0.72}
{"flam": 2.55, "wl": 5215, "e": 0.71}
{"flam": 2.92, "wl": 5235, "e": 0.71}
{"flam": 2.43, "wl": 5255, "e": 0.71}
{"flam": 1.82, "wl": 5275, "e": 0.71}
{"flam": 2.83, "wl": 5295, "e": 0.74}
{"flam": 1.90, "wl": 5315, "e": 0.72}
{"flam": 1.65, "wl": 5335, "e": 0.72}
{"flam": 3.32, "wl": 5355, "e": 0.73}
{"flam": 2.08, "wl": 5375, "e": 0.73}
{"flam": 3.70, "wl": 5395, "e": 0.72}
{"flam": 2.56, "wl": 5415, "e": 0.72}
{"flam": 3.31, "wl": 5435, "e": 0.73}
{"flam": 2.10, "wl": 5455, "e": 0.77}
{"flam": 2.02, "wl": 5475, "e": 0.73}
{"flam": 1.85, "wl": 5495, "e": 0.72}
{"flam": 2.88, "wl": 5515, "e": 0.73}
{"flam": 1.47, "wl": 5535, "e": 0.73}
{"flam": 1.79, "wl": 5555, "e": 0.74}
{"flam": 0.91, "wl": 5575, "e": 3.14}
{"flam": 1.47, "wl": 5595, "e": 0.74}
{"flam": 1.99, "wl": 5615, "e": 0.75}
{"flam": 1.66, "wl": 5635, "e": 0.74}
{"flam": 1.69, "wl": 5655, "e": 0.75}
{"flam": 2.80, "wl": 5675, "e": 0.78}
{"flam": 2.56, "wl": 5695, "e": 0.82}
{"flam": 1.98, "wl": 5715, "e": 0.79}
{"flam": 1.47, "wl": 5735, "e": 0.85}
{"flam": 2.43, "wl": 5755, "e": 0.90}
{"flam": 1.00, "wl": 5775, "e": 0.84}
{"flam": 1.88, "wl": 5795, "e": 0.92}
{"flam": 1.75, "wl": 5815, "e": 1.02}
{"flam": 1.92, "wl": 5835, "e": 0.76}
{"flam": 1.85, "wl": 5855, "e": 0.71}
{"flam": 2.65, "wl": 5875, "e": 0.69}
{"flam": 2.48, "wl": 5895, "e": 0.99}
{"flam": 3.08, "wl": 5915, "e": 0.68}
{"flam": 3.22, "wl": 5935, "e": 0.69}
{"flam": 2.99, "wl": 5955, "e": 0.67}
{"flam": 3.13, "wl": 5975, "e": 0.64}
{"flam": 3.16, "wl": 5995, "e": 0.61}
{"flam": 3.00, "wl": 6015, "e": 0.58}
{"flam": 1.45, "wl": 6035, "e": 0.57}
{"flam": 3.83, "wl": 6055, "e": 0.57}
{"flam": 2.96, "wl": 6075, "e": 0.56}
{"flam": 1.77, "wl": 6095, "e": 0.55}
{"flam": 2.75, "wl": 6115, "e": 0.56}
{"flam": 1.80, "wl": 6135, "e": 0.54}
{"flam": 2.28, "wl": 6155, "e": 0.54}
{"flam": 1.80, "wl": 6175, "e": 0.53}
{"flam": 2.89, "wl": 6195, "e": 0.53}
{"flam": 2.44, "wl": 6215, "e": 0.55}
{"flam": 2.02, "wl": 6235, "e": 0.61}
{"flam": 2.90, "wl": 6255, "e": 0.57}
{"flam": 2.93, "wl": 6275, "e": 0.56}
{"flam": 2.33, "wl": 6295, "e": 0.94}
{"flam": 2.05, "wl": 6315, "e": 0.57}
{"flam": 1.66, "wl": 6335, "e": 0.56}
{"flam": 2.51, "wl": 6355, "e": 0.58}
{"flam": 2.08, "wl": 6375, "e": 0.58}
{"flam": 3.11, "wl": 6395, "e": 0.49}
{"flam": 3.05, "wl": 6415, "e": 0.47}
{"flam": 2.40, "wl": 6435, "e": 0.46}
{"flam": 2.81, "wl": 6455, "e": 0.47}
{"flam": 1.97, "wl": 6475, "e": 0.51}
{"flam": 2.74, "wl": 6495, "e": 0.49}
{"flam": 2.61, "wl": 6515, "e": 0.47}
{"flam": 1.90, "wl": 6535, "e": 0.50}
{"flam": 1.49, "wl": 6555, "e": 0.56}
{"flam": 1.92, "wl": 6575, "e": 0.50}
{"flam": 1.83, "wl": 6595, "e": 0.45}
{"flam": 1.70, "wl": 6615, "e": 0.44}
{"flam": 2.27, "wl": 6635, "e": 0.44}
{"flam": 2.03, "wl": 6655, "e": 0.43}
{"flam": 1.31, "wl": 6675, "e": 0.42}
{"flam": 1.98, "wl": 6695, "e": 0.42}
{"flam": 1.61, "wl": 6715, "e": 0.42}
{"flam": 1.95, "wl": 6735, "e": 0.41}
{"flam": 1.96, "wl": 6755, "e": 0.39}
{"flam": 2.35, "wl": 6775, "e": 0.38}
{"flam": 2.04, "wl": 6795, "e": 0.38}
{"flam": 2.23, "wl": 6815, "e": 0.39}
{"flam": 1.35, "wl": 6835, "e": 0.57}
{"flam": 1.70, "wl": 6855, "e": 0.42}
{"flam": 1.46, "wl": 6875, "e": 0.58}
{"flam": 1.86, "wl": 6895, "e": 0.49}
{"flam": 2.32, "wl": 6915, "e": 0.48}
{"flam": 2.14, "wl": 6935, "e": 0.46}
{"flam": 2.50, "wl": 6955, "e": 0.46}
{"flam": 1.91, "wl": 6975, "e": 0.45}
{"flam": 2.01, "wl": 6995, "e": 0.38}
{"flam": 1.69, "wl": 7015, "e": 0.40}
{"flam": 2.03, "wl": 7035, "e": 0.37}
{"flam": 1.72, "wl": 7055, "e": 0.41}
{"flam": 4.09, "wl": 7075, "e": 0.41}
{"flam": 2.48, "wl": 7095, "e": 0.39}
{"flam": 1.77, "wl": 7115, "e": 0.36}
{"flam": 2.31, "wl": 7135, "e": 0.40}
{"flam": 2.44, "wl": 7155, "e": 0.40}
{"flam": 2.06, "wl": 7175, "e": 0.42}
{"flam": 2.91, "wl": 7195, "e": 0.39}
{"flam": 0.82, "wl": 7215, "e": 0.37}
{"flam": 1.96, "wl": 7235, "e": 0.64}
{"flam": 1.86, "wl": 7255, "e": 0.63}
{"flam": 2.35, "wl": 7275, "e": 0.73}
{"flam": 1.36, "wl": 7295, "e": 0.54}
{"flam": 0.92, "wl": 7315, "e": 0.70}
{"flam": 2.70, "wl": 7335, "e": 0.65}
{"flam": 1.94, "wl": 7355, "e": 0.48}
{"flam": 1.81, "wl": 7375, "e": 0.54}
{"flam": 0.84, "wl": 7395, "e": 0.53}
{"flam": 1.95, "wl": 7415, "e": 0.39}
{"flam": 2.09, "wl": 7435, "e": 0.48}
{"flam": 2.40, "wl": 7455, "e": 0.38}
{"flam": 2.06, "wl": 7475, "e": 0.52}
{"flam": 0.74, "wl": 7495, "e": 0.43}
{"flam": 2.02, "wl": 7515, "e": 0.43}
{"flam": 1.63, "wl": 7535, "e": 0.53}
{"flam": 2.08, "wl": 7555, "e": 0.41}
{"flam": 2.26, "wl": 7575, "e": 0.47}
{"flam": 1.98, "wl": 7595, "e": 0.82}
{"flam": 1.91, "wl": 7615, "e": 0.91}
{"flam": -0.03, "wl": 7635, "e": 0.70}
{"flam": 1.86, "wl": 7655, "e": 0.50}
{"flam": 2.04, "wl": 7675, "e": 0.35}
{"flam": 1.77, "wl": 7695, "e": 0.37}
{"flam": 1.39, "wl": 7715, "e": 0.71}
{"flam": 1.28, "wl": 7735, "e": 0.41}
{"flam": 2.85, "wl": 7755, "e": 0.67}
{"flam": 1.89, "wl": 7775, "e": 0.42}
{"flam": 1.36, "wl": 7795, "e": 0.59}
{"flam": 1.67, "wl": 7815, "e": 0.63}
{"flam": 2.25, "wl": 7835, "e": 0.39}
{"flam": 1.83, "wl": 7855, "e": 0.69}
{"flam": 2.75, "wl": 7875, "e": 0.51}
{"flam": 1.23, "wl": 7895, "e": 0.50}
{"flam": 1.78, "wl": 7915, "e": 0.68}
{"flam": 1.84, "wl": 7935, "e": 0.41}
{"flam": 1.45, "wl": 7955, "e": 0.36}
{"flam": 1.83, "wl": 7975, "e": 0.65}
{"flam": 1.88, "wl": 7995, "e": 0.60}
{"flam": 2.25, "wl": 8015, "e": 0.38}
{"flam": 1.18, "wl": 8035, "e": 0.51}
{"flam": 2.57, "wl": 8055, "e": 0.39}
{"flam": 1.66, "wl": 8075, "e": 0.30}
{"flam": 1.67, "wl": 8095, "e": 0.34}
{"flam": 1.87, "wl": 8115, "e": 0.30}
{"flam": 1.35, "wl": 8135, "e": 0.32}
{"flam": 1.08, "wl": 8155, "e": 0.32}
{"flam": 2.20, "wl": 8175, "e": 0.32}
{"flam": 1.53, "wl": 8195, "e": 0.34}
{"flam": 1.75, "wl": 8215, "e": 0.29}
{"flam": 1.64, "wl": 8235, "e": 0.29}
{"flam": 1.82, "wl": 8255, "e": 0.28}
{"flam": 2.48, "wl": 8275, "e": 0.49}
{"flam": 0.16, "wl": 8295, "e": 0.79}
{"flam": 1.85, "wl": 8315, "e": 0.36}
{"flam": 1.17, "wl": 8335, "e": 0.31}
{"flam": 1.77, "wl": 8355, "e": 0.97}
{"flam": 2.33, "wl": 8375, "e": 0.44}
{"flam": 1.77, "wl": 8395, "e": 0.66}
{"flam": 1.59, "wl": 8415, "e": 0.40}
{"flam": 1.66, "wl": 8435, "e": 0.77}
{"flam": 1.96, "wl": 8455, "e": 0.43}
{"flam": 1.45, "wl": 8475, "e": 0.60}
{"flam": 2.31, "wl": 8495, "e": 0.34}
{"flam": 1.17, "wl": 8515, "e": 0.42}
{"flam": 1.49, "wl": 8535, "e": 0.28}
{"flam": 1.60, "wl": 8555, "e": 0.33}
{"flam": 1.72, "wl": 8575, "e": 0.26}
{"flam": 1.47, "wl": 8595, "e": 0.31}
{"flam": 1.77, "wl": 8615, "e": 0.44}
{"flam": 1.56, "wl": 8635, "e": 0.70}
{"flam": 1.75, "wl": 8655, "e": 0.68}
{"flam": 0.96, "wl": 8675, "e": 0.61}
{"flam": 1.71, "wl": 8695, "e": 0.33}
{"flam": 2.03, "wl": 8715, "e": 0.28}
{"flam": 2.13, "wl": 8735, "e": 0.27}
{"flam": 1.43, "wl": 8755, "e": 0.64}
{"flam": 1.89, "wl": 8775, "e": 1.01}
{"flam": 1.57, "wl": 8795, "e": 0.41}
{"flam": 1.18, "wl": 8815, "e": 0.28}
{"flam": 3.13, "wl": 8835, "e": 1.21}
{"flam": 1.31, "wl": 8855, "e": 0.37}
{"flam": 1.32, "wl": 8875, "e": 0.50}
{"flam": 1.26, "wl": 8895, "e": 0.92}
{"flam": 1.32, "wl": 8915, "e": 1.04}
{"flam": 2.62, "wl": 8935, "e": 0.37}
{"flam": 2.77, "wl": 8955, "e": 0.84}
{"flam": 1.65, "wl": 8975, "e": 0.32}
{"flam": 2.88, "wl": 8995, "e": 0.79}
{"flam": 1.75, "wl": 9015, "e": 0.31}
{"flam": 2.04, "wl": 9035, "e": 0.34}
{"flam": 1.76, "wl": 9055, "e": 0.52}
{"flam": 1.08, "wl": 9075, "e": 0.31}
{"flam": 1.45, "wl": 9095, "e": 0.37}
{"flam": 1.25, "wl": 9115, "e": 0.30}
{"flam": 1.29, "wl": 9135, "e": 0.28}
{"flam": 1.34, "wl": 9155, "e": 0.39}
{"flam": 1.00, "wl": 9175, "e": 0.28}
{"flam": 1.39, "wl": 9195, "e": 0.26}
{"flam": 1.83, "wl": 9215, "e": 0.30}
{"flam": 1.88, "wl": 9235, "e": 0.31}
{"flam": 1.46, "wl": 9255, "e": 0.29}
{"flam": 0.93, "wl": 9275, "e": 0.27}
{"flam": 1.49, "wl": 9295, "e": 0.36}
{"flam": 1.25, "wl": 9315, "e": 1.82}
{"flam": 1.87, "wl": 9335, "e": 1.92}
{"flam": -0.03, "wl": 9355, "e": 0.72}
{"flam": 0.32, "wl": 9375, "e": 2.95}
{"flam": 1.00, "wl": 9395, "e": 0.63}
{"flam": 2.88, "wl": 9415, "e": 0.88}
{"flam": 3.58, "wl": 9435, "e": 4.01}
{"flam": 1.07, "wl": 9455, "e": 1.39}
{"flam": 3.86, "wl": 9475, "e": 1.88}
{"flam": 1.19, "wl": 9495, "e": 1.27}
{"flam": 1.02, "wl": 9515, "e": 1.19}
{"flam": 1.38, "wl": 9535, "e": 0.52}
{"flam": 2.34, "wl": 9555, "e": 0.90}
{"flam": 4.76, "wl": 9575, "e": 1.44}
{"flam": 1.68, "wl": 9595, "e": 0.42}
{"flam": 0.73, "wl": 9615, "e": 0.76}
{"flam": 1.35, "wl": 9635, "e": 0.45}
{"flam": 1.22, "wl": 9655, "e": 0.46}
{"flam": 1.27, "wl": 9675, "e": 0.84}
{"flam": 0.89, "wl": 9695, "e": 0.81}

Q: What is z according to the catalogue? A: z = 0.078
